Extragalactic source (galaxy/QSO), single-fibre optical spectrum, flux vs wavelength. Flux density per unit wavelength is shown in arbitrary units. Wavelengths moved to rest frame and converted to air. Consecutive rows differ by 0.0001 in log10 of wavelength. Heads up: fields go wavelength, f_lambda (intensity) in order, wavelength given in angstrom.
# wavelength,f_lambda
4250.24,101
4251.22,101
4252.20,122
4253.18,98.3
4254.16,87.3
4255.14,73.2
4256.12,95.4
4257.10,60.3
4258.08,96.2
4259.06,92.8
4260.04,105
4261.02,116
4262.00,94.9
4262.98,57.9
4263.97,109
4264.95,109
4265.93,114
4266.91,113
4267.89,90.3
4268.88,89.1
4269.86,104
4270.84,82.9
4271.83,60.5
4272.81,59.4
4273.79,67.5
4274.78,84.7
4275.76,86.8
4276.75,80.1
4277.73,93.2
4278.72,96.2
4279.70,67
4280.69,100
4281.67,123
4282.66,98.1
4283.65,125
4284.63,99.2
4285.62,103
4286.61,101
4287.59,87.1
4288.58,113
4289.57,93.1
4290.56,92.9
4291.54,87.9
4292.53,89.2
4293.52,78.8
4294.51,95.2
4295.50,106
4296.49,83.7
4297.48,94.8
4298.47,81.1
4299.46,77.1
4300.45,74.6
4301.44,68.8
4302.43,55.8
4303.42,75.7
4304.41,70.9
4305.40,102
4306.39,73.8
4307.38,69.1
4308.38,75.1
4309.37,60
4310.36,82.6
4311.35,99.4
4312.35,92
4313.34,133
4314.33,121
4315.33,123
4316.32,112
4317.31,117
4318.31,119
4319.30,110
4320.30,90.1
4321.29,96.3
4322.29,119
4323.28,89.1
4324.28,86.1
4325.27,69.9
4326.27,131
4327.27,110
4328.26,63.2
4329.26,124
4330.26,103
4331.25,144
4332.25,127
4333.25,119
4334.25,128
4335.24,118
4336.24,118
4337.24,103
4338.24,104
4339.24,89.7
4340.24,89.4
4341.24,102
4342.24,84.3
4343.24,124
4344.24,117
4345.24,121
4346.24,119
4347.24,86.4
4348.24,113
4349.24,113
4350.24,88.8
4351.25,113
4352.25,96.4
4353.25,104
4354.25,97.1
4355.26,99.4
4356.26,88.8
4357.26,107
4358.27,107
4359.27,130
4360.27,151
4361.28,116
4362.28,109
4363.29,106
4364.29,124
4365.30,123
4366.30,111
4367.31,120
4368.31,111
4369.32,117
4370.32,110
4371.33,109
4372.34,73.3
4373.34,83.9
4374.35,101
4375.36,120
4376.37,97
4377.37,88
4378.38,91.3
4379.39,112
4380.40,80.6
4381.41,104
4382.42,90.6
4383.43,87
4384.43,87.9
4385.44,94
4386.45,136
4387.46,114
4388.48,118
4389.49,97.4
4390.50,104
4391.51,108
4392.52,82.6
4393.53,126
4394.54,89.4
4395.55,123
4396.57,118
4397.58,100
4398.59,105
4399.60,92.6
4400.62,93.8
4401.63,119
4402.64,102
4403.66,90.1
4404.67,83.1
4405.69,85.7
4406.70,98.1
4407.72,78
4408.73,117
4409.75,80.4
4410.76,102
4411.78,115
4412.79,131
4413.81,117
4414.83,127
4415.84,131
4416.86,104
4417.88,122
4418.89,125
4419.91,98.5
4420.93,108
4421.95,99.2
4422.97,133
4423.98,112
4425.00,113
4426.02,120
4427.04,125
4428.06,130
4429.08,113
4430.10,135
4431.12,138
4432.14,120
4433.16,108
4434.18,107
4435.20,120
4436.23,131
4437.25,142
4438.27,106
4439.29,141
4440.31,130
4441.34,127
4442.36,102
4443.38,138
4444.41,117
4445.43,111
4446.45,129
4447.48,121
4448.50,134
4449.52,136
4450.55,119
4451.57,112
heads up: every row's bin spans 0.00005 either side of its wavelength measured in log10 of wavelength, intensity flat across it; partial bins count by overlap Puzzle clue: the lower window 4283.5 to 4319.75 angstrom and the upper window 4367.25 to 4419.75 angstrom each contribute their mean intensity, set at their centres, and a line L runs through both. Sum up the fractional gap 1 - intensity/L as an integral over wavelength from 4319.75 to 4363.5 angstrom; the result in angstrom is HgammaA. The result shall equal -4.3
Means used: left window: 92.7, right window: 104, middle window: 107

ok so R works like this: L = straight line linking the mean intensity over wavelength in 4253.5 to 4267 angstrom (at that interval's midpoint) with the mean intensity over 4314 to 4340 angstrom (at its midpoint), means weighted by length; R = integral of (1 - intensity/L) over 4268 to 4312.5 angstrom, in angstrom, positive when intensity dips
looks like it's 6.1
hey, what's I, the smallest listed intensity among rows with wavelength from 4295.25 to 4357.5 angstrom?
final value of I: 55.8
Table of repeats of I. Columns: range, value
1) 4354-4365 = 88.8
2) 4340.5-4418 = 73.3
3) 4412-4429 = 98.5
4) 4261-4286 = 57.9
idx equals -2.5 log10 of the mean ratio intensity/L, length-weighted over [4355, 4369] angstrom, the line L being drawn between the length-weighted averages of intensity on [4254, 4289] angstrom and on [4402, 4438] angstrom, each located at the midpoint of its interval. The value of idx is -0.10 mag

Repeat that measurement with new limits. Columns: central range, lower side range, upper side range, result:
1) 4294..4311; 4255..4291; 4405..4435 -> 0.218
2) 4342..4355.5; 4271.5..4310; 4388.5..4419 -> -0.107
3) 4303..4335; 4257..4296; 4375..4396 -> -0.048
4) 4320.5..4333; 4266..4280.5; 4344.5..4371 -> -0.038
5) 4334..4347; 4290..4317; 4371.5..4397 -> -0.152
